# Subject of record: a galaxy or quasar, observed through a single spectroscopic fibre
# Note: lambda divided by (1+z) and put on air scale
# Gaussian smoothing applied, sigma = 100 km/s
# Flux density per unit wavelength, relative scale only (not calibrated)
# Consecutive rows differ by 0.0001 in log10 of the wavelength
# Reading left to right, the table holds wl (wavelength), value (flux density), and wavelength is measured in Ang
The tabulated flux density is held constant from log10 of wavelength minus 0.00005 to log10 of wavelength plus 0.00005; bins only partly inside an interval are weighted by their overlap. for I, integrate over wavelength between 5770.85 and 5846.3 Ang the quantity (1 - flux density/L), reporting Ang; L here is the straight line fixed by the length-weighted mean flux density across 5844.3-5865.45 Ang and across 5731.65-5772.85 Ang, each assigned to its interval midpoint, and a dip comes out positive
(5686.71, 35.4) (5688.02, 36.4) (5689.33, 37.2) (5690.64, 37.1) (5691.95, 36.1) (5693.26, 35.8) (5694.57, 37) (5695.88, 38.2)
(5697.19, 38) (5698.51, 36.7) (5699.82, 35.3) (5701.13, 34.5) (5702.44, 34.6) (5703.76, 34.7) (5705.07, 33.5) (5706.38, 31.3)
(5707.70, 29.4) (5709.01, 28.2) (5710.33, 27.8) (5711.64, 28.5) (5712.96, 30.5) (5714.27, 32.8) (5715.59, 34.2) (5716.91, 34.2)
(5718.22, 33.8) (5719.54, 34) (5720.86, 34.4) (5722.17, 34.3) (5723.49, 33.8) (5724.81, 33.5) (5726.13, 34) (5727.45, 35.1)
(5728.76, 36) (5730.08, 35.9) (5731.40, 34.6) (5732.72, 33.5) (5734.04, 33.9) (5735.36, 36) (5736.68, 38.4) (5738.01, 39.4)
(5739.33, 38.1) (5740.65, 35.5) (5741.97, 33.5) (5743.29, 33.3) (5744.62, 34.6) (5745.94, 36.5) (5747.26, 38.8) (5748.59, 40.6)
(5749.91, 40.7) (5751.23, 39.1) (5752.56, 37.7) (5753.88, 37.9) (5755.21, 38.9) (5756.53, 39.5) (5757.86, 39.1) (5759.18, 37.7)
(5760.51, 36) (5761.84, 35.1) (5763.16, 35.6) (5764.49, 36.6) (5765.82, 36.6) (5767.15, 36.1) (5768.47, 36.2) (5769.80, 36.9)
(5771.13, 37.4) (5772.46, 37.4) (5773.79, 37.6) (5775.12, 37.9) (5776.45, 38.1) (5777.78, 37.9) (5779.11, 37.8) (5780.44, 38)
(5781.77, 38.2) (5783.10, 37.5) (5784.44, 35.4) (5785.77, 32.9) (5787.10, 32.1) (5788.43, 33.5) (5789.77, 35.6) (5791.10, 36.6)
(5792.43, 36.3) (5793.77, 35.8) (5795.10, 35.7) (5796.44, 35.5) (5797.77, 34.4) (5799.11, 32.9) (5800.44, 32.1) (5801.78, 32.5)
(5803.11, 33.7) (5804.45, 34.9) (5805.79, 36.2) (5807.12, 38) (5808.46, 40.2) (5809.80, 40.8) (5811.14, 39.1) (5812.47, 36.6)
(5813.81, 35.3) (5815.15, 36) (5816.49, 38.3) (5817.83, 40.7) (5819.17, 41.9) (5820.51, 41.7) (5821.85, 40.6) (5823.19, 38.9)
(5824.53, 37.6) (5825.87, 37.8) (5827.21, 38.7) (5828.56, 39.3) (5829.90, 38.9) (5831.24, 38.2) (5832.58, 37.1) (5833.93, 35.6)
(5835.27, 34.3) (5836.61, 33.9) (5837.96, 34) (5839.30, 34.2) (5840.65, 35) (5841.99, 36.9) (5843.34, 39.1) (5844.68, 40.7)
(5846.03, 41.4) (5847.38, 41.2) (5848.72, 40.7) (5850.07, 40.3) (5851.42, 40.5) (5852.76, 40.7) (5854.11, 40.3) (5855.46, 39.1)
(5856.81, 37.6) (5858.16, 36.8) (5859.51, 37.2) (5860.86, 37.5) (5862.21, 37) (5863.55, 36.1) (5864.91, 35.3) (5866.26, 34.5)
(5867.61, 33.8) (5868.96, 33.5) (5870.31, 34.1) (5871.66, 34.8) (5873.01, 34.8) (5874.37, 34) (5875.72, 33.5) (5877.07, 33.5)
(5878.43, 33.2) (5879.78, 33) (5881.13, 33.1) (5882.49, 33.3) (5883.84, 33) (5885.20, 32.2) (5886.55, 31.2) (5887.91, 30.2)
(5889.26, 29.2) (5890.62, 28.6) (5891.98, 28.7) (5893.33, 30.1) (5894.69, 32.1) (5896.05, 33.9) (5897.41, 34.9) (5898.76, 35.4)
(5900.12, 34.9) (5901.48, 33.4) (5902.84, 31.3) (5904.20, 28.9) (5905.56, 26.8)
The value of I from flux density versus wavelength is 2.21 Ang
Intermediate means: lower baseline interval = 37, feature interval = 36.9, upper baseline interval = 38.9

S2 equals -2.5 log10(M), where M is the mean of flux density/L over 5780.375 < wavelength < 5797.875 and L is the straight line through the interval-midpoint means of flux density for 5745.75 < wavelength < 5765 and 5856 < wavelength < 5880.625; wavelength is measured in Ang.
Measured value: 0.05 mag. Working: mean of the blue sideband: 38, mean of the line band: 35.5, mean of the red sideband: 35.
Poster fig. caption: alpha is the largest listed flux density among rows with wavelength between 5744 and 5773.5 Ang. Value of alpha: 40.7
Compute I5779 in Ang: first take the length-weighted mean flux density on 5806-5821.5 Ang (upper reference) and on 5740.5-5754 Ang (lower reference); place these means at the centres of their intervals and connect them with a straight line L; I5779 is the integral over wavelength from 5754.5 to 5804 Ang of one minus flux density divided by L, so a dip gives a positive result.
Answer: 2.42 Ang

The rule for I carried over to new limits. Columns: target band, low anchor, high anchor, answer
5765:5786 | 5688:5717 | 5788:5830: -0.6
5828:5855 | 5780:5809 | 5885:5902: -3.6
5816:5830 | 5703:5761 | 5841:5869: -0.8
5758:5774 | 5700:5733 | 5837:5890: -1.2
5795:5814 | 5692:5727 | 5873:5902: -1.6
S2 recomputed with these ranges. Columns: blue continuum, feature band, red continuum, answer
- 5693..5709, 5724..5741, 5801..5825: 0.00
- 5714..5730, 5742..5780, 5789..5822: -0.06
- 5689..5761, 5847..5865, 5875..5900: -0.18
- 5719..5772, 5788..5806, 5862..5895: 0.01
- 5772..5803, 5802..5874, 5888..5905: -0.11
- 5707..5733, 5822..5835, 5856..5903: -0.14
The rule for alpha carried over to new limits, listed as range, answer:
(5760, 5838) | 41.9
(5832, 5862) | 41.4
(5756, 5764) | 39.5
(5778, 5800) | 38.2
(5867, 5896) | 34.8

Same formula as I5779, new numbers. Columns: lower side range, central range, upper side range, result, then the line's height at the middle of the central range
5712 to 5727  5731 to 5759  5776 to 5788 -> -2.0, 34.7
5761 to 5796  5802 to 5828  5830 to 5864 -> -0.7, 37.1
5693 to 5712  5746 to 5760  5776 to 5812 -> -1.6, 34.9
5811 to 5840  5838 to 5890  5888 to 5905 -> -2.0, 34.4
